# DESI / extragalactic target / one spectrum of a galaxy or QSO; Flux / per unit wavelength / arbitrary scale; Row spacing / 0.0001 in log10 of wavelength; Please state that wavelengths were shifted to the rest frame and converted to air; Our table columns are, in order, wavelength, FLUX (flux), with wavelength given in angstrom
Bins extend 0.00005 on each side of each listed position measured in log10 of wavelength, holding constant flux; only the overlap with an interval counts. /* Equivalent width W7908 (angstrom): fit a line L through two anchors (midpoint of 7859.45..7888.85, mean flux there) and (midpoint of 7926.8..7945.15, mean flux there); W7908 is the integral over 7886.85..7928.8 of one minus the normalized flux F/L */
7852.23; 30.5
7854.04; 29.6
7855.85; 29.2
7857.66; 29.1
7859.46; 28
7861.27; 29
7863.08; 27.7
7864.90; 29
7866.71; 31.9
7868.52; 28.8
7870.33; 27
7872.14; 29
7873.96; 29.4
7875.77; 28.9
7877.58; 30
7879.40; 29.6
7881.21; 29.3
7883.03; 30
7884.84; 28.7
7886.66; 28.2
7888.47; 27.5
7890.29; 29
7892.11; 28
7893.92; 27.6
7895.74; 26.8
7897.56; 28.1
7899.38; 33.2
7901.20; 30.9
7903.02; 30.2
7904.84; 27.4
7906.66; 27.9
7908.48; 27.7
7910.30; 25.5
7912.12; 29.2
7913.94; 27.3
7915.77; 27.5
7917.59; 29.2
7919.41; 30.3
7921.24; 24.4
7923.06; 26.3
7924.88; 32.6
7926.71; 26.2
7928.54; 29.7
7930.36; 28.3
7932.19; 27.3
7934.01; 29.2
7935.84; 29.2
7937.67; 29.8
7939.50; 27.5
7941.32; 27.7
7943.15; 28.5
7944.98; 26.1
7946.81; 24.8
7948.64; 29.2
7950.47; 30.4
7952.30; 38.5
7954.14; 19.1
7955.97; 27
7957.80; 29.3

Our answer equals 0.4 angstrom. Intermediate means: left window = 29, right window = 28.3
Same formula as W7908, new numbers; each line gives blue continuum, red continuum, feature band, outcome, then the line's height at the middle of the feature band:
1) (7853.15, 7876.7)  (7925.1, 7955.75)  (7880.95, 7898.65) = 0.3 angstrom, 28.7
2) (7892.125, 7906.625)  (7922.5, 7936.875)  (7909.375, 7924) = 0.7 angstrom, 28.8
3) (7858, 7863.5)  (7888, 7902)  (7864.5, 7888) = -0.5 angstrom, 28.6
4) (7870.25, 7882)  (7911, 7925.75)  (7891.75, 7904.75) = -0.2 angstrom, 28.7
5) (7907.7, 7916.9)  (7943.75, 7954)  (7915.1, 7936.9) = -0.3 angstrom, 28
